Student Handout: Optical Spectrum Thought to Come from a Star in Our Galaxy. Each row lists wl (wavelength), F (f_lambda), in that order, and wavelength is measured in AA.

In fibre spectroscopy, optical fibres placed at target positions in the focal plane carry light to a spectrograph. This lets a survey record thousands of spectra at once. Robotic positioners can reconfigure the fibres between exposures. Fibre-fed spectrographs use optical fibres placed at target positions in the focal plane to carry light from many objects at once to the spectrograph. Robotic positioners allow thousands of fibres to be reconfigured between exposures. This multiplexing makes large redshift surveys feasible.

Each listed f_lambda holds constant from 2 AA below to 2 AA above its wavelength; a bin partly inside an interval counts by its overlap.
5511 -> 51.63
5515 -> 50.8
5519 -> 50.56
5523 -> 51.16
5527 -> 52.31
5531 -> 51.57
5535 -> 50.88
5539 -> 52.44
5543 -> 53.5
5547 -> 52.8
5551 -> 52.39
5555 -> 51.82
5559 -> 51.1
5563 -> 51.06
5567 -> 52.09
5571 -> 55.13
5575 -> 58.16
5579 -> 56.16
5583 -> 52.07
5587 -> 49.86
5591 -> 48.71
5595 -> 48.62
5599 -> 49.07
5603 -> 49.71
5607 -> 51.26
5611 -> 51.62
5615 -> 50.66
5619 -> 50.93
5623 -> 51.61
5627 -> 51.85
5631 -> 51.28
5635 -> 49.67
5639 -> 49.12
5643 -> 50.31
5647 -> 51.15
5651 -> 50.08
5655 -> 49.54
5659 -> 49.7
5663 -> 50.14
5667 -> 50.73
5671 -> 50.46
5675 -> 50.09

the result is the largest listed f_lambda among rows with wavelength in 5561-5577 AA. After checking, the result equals 58.16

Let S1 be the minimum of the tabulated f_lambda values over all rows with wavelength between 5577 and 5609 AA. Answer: 48.62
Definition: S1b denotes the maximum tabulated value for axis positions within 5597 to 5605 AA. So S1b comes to 49.71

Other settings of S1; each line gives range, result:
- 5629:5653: 49.12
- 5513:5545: 50.56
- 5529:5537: 50.88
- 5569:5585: 52.07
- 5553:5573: 51.06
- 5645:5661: 49.54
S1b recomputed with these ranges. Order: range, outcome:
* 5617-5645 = 51.85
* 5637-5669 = 51.15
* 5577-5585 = 56.16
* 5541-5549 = 53.5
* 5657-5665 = 50.14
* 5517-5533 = 52.31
